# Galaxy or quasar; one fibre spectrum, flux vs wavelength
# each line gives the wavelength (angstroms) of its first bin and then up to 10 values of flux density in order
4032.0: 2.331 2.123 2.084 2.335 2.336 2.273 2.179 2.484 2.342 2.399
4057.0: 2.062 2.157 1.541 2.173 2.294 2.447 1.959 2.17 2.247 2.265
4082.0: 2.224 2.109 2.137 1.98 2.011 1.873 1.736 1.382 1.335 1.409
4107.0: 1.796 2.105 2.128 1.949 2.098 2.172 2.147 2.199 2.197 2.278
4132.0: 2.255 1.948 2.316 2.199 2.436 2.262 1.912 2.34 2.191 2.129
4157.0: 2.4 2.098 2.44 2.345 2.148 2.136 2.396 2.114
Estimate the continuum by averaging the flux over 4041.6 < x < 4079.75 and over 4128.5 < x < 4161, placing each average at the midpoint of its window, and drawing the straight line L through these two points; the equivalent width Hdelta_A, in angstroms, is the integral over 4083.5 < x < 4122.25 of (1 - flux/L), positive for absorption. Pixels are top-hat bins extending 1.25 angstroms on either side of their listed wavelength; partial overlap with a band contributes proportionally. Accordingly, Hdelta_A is 5.6 angstroms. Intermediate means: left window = 2.2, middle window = 1.89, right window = 2.21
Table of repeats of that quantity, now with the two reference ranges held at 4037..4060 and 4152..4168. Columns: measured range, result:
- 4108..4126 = 1.2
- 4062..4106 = 5.8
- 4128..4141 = 0.3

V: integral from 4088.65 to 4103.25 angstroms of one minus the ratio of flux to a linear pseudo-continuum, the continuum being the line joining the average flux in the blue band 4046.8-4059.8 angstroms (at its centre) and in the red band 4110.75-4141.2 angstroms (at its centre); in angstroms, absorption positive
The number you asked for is 3.3 angstroms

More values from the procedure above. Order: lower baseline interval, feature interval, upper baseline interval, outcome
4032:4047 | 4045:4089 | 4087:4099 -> -2.8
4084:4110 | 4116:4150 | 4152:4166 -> -2.1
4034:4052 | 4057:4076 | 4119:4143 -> 1.3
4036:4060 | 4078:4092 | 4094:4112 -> -1.9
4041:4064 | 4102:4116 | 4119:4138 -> 2.3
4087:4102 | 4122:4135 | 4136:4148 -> -0.5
